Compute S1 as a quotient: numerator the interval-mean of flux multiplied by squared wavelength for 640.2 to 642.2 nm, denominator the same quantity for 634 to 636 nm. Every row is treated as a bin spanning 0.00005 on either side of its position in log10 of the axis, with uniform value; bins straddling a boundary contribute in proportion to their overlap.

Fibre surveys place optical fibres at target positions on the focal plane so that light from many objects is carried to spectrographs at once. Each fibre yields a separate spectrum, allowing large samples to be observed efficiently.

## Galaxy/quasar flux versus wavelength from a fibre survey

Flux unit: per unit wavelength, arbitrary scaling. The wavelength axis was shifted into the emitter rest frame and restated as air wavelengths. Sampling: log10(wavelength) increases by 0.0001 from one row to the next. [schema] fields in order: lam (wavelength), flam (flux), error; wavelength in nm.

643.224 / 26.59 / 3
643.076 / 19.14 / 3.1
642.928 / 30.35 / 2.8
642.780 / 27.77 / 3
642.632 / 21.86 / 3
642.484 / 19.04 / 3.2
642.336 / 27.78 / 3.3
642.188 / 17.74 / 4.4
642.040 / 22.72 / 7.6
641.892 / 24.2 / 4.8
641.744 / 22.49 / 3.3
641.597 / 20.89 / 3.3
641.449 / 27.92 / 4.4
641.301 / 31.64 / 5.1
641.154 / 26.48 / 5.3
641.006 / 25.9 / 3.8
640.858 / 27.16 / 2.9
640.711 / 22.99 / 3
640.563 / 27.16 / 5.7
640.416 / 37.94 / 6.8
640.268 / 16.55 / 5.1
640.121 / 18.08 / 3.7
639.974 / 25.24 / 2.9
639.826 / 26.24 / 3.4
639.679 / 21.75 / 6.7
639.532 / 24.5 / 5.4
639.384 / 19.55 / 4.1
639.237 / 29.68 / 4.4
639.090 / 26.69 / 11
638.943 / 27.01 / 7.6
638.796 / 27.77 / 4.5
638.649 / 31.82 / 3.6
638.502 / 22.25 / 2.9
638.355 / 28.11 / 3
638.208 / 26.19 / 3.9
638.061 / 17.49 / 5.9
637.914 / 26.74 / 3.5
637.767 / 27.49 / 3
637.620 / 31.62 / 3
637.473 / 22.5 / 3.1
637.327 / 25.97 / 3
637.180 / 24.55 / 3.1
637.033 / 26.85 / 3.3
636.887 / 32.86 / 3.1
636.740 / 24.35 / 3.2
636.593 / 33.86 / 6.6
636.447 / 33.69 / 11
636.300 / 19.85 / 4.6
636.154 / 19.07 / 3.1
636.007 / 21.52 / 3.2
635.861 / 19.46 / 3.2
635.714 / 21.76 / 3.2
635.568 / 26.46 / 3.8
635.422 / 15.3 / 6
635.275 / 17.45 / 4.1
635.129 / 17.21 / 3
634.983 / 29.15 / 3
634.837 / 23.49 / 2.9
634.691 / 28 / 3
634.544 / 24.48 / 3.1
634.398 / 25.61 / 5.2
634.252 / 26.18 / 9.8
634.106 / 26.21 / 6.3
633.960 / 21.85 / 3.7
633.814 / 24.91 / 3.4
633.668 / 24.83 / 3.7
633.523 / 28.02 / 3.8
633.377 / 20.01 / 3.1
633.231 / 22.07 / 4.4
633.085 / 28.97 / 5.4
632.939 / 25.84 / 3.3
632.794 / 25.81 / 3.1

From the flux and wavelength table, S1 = 1.12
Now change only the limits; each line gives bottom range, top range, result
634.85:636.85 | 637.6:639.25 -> 1.16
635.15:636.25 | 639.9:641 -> 1.27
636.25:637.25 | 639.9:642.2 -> 0.89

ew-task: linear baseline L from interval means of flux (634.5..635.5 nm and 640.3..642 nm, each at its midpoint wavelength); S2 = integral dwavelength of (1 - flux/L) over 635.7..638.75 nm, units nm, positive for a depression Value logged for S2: -0.26 nm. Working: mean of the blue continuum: 22.1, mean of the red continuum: 26.5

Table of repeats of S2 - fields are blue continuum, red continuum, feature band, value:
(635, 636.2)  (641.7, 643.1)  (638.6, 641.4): -0.46 nm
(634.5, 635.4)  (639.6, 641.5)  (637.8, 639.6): -0.07 nm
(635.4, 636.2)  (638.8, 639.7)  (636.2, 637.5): -0.29 nm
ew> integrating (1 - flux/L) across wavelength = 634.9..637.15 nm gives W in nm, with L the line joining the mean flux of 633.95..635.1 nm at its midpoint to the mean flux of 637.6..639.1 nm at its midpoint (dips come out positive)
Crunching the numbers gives 0.171 nm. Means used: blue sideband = 25.5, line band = 23.9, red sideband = 26.5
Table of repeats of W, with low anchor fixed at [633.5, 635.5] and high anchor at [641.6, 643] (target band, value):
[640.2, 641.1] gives -0.104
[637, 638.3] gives -0.101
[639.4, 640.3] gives 0.056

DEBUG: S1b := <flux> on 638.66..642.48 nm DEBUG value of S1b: 25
